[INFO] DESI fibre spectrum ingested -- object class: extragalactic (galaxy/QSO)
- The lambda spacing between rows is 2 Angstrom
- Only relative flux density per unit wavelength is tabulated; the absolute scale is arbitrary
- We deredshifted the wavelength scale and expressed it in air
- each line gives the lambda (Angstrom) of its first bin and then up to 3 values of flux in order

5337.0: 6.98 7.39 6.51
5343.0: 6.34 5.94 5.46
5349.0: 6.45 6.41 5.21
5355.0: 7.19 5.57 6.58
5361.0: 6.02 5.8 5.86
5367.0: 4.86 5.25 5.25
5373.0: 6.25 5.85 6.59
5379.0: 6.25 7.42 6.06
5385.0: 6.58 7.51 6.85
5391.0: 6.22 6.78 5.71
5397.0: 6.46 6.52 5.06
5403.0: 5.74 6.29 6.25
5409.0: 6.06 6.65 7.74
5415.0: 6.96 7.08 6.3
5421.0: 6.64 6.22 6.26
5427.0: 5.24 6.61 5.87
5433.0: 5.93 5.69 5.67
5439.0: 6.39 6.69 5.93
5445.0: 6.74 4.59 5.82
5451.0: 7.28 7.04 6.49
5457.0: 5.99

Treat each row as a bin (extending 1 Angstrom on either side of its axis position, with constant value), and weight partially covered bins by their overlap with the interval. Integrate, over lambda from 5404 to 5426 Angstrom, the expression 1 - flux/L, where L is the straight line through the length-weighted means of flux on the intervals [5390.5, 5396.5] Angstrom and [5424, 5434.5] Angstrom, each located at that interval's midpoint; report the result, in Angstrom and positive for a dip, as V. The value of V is -1.8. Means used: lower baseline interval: 6.26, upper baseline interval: 5.97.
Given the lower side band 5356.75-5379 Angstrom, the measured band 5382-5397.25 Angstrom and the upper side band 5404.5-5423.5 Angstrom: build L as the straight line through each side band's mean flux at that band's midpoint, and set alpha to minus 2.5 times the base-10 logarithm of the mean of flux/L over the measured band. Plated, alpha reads -0.05 mag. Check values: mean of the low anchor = 5.84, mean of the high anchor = 6.64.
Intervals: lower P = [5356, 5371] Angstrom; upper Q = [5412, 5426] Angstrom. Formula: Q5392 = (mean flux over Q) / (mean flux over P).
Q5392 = 1.2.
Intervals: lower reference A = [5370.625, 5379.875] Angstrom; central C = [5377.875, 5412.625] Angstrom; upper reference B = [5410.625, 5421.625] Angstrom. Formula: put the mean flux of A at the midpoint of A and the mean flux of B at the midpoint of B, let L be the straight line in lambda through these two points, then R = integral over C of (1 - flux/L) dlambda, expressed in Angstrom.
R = 0.4 Angstrom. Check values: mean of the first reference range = 6.09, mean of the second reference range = 6.92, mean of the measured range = 6.4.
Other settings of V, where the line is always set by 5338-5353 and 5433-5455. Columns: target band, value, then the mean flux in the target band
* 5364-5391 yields 0.2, 6.2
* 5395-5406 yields 0.4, 5.99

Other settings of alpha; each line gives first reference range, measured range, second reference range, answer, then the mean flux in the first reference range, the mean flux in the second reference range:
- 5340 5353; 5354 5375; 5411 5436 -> 0.06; 6.11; 6.39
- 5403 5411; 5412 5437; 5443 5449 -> -0.06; 6.2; 5.73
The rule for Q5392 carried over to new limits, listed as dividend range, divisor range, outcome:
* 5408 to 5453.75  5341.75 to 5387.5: 1.03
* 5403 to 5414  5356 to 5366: 1.09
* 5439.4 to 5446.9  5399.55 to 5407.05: 1.07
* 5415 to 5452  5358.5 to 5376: 1.08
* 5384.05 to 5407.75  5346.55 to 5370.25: 1.07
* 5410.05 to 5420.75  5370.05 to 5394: 1.07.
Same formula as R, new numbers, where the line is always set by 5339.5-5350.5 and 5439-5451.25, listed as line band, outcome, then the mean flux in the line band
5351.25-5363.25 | 0.2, 6.1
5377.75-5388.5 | -1.0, 6.76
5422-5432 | 0.2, 6.04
